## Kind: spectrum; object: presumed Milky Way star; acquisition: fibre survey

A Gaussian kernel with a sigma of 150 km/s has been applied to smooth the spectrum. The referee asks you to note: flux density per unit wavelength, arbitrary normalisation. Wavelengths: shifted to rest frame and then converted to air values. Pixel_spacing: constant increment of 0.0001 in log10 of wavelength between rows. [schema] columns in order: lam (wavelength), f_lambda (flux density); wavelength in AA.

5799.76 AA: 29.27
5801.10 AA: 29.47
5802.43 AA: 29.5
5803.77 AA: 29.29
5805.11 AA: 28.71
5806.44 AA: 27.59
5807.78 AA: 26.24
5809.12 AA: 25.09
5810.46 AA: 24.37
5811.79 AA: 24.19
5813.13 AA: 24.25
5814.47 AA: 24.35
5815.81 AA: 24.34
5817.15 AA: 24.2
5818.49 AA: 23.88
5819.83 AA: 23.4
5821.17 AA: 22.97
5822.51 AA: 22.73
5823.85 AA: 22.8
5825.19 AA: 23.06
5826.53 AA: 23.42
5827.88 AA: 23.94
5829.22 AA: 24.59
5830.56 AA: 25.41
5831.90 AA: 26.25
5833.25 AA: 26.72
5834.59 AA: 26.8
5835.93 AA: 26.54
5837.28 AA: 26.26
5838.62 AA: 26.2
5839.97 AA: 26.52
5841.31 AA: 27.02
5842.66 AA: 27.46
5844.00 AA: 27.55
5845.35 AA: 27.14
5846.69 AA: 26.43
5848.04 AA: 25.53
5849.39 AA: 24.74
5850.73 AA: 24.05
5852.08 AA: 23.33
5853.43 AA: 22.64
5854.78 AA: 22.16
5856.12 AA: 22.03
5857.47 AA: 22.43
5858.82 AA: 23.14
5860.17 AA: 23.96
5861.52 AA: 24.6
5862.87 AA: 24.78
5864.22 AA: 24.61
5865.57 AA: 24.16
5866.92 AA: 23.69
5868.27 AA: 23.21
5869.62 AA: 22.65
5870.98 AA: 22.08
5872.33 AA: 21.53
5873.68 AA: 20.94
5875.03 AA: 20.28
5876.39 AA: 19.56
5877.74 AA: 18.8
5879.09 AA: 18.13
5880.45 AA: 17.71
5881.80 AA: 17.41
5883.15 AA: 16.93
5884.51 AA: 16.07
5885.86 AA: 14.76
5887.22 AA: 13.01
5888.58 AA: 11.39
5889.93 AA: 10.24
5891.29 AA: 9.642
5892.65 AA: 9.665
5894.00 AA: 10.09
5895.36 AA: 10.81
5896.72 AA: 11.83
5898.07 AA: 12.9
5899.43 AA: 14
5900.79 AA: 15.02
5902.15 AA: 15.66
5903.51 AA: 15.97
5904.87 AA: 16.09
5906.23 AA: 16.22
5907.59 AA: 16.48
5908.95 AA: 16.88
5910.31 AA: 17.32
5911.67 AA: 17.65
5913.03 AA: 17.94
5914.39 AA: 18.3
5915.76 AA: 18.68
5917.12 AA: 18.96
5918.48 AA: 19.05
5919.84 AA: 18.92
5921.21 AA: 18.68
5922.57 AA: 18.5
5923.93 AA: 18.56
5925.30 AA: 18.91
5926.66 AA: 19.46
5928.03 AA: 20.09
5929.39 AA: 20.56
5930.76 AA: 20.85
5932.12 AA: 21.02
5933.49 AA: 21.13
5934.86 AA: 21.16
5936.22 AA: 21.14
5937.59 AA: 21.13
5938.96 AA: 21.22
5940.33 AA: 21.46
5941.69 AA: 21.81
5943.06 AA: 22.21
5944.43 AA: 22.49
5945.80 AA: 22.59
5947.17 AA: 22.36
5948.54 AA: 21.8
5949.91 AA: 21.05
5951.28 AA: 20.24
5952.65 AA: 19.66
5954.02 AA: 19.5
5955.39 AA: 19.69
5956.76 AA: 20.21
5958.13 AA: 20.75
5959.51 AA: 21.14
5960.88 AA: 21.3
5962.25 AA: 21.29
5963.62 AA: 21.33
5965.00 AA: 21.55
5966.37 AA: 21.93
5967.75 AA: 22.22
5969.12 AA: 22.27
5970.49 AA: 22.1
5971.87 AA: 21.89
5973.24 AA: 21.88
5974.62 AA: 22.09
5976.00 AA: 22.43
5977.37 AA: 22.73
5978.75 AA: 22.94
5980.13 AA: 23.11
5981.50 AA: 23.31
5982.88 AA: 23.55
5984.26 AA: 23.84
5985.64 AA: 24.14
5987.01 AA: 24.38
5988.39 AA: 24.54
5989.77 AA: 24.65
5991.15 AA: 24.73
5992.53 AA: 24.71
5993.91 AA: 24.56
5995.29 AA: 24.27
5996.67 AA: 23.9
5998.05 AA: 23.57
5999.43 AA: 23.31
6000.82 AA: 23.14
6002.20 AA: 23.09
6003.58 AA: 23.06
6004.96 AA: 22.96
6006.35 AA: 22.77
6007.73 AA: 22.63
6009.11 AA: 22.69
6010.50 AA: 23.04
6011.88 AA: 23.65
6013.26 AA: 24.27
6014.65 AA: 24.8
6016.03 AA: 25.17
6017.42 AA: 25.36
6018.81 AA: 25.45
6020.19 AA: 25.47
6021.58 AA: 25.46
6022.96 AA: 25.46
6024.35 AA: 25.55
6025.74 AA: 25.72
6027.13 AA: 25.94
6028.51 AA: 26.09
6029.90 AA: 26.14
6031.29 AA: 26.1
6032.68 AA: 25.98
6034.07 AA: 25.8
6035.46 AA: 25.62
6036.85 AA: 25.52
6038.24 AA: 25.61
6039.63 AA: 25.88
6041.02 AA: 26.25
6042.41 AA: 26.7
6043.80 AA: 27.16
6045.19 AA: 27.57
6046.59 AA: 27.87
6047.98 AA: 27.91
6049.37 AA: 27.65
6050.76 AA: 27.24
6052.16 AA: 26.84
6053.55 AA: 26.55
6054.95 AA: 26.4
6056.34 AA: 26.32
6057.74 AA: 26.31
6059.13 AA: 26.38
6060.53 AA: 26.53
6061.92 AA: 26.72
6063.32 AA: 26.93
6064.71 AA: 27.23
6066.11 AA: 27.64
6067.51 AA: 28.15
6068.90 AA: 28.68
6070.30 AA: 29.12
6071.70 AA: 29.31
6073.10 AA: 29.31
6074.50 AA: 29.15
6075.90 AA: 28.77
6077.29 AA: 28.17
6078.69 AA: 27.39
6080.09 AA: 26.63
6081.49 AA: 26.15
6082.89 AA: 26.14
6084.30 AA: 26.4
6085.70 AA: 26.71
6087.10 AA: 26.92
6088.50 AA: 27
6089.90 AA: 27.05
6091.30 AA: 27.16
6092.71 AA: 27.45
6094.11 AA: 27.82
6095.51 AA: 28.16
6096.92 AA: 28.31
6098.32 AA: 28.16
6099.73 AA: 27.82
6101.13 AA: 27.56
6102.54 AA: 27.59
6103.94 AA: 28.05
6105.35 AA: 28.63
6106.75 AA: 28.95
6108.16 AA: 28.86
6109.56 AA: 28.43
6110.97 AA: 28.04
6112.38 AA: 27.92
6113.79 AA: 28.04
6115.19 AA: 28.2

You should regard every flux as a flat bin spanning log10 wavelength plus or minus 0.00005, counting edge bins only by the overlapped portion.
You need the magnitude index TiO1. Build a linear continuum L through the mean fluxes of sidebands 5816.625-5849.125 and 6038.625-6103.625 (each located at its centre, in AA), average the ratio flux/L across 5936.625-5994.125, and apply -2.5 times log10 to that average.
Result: 0.19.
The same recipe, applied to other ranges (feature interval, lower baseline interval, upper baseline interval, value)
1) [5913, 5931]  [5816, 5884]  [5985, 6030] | 0.243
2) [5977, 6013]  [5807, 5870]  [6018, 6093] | 0.114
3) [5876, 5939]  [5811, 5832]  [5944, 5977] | 0.305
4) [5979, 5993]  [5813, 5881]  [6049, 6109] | 0.087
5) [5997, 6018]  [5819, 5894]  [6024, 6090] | 0.095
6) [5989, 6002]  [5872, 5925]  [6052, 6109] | -0.086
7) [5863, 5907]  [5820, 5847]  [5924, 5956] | 0.356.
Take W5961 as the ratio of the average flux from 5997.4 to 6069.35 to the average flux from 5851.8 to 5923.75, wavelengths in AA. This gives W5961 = 1.42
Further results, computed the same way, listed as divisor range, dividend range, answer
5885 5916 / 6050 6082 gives 1.92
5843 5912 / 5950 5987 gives 1.15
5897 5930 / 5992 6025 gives 1.38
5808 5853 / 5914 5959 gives 0.81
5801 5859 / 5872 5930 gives 0.65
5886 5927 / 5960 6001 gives 1.48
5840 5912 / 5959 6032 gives 1.22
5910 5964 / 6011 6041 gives 1.26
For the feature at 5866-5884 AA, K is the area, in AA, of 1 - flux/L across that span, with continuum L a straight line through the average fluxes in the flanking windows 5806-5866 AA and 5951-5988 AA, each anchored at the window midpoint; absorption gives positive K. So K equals 2.8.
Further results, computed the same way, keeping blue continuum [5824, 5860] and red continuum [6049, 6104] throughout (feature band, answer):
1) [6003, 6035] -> 2.5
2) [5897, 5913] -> 6.1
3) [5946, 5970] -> 4.7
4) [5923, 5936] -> 2.9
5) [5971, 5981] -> 1.5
